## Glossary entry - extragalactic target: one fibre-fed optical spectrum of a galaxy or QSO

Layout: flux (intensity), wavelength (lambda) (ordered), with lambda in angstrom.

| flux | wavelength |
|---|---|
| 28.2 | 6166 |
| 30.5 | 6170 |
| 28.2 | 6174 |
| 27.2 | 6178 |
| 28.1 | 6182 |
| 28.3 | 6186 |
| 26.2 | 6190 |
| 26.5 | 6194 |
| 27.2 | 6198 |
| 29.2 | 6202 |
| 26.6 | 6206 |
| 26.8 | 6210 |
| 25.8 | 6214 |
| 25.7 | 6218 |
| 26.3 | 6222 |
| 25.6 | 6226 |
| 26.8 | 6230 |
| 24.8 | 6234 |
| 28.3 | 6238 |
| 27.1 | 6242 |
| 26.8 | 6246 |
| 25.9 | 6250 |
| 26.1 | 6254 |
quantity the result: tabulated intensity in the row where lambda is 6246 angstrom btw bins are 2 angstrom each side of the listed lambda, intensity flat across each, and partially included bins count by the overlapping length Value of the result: 26.8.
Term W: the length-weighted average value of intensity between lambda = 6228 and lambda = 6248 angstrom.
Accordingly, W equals 26.8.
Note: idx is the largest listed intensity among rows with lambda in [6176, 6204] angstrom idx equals 29.2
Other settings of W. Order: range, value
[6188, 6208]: 27.1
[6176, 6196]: 27.3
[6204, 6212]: 26.7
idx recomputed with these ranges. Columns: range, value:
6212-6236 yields 26.8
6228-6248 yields 28.3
